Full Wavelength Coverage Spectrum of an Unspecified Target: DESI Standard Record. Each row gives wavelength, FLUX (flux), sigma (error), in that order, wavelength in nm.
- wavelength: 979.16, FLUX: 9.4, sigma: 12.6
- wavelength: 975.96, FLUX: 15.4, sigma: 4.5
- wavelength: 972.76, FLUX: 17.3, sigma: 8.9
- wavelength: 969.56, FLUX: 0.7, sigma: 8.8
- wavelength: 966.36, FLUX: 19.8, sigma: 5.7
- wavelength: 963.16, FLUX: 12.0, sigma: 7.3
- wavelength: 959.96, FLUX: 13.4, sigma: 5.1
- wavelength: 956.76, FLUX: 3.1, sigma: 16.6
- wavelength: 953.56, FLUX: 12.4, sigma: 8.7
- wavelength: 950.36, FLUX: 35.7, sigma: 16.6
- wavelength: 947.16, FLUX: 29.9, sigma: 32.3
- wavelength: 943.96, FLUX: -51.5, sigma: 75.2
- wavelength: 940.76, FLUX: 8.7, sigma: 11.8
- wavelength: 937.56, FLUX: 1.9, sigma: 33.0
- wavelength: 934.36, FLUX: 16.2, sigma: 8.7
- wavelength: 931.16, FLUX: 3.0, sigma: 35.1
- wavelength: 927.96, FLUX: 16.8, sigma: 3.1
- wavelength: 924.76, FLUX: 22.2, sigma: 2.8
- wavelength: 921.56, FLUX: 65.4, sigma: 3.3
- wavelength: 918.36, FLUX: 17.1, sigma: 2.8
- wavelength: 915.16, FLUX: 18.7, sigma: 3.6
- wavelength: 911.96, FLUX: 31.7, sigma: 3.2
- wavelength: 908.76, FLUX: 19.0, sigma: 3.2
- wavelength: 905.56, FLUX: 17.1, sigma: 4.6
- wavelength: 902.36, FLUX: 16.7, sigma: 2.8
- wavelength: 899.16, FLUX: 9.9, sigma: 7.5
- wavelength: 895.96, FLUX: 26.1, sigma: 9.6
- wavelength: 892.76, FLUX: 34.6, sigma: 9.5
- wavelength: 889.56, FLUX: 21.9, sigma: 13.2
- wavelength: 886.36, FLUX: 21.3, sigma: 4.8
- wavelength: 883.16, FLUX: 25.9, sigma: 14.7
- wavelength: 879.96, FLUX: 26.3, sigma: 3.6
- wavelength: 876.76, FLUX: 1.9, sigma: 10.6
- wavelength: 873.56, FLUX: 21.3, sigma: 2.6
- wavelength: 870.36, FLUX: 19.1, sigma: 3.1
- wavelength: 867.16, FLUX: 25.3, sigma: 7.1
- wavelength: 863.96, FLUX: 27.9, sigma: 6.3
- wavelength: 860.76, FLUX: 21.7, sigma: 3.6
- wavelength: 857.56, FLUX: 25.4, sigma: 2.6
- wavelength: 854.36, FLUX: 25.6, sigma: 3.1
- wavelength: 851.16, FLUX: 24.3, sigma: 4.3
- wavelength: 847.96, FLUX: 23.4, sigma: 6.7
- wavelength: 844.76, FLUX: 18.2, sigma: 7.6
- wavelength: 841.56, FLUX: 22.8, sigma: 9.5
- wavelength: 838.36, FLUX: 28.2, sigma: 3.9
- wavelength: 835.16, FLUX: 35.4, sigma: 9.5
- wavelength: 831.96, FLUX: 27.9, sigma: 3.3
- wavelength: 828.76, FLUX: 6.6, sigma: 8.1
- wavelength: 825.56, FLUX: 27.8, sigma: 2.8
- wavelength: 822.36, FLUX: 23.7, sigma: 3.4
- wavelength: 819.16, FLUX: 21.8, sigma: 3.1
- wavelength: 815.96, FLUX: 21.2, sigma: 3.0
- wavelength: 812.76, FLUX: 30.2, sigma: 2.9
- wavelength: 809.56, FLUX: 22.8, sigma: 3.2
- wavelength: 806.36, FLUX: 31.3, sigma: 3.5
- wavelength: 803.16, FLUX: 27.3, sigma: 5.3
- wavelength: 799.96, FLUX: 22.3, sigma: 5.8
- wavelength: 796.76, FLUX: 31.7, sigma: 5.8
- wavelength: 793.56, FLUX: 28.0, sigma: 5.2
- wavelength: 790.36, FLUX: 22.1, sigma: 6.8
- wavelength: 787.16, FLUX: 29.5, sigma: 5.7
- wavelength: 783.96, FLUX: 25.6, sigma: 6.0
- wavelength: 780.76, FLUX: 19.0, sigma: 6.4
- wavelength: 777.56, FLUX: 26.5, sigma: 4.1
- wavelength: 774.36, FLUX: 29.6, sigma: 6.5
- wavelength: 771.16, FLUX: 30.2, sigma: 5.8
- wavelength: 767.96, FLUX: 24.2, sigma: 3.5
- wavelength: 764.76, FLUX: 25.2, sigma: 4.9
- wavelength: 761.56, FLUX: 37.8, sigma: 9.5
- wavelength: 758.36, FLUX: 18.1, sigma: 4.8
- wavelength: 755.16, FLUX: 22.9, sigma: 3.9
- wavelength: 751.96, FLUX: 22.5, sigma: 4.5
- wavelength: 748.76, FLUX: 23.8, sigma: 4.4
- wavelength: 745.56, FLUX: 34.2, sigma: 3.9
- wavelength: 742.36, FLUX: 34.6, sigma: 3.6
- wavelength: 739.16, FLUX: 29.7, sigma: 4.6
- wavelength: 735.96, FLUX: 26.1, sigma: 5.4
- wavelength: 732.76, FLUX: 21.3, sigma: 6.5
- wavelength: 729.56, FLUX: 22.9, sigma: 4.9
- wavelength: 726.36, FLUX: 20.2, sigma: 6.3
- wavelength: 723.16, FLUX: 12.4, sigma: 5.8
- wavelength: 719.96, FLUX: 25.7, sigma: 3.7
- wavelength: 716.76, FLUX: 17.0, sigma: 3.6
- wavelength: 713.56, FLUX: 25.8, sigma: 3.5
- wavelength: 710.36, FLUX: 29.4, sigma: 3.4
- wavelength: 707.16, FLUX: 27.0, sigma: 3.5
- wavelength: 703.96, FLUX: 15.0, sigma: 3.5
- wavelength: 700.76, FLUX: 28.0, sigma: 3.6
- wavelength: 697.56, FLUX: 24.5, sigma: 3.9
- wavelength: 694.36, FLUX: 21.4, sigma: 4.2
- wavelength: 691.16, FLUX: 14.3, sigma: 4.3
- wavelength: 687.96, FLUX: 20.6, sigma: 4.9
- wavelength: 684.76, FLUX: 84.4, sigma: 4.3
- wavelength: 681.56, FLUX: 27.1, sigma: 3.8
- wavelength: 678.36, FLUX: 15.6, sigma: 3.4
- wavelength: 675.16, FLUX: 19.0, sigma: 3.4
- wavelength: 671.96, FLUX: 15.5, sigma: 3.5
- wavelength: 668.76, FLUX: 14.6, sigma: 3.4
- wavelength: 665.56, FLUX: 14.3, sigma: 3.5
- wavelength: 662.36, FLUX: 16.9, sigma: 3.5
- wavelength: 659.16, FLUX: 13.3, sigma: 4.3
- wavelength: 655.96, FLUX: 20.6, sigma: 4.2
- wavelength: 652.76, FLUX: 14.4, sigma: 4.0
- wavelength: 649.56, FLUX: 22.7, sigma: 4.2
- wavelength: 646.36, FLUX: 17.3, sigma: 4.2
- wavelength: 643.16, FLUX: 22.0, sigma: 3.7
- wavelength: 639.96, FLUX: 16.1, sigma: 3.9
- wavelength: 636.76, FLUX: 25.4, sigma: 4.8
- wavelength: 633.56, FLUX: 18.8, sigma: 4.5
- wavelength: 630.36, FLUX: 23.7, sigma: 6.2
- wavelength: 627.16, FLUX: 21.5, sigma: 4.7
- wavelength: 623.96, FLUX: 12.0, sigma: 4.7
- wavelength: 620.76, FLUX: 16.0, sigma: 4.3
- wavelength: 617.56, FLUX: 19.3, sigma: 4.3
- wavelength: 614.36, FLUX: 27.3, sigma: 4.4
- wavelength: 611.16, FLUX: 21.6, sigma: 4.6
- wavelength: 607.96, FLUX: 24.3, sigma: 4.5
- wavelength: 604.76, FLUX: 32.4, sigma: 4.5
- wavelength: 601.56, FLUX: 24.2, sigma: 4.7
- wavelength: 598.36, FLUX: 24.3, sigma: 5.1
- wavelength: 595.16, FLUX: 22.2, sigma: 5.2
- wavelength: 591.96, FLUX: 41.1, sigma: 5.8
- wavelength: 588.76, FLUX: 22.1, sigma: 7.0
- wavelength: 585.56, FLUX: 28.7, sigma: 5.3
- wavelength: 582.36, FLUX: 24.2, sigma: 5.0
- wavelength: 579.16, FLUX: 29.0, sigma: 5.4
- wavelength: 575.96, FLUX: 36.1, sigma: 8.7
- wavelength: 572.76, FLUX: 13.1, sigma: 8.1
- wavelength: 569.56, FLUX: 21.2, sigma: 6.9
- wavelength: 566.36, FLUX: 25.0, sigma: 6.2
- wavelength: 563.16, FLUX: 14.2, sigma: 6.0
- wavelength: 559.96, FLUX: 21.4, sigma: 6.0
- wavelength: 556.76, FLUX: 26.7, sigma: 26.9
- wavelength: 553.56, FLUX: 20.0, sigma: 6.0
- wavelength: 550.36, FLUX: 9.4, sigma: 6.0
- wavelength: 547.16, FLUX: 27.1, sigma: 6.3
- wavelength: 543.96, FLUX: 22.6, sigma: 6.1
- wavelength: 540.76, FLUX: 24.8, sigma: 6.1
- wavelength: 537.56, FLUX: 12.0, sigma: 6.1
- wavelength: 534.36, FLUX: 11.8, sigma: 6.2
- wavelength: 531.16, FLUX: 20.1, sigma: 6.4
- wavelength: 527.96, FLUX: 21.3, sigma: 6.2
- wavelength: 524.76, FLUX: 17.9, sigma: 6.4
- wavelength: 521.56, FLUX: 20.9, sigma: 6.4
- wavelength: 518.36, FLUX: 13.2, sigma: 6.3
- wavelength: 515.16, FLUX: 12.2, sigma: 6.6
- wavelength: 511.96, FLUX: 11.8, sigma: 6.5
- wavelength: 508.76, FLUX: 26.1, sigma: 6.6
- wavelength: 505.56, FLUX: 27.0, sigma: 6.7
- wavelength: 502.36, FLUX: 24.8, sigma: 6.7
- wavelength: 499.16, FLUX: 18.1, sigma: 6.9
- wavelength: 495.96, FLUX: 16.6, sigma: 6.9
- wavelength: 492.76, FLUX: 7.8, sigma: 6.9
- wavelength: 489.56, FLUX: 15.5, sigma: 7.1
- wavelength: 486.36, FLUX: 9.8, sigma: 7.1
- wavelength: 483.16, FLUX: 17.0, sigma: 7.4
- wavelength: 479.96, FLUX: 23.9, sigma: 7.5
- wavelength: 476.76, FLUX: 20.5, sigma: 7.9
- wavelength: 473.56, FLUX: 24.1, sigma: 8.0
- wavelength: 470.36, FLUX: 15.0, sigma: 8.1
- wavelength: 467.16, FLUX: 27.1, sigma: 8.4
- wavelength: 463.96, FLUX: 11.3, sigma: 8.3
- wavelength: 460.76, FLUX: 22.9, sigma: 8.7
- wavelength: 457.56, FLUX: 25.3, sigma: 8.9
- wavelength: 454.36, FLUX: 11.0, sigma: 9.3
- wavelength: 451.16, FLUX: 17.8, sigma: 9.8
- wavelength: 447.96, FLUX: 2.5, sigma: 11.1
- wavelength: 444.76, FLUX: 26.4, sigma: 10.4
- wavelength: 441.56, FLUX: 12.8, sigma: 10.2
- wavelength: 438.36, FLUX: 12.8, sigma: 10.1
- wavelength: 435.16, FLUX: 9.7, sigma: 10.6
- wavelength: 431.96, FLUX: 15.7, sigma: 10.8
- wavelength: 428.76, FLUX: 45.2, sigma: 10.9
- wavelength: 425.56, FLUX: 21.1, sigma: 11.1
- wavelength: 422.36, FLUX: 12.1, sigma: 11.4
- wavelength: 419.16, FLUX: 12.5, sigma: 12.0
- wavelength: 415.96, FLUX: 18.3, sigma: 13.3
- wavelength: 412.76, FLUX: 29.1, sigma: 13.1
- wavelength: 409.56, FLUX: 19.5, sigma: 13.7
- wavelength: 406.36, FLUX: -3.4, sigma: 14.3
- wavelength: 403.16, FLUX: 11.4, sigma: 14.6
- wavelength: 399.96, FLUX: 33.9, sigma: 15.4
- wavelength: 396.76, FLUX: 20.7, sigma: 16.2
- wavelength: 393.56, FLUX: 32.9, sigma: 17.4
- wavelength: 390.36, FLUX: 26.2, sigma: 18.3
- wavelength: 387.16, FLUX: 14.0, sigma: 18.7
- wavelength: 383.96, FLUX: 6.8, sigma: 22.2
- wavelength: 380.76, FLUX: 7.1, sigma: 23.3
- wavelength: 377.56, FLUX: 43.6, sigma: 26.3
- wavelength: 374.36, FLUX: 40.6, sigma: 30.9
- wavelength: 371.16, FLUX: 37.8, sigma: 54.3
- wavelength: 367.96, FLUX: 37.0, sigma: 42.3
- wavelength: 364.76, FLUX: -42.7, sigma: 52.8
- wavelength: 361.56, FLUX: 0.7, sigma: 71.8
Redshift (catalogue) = 0.838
